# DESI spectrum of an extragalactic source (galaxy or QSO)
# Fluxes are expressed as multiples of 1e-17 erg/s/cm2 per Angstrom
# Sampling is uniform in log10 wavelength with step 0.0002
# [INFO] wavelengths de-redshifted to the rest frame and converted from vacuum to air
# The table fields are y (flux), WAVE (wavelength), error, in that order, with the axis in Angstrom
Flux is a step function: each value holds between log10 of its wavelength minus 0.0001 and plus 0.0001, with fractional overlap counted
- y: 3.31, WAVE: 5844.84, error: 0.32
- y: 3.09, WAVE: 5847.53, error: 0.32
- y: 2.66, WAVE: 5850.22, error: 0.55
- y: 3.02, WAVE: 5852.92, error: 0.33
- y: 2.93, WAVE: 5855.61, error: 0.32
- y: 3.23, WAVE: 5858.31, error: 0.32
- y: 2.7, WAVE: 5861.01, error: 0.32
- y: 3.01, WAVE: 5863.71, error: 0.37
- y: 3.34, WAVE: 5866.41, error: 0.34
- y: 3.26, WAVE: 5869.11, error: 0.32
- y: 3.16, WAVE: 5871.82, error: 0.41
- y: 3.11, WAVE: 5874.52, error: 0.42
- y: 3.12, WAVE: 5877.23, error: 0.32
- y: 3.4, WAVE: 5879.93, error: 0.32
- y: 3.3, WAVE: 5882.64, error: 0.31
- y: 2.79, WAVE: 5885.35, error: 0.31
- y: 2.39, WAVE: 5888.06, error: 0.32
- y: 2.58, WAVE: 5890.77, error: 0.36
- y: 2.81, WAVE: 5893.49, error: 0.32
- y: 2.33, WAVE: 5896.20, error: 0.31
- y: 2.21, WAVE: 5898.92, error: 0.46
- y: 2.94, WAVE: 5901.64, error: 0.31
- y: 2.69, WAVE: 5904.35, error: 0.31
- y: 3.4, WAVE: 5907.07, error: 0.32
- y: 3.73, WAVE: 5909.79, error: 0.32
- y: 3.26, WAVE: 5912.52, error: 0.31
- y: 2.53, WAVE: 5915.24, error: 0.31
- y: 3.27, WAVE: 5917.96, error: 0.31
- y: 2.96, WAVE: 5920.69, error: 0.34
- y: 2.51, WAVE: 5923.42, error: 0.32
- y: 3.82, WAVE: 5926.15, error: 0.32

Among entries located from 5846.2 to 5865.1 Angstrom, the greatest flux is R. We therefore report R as 3.23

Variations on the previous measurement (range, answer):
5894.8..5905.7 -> 2.94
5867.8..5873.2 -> 3.26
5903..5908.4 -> 3.4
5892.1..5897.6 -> 2.81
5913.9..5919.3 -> 3.27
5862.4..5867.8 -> 3.34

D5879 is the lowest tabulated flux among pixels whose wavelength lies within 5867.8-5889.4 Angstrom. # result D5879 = 2.39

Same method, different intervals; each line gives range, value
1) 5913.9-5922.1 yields 2.53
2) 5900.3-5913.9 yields 2.69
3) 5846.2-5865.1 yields 2.66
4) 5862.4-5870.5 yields 3.01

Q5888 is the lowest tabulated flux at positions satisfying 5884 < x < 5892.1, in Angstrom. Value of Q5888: 2.39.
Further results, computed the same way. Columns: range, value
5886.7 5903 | 2.21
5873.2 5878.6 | 3.11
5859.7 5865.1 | 2.7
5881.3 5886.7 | 2.79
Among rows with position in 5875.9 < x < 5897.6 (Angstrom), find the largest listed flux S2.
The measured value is 3.4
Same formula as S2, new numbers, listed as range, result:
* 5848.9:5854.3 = 3.02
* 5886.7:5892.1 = 2.58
